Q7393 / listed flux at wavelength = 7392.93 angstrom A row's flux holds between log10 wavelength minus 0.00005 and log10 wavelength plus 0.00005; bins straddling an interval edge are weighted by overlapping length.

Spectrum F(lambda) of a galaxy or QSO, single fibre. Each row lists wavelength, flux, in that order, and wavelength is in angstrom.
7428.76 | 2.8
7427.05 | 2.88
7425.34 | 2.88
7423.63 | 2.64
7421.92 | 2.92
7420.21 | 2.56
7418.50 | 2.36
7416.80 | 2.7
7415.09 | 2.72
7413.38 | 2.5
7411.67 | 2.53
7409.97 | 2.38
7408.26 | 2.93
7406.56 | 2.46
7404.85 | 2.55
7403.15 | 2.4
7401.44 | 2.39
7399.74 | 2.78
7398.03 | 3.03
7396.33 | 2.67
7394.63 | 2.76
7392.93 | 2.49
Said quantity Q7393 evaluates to 2.49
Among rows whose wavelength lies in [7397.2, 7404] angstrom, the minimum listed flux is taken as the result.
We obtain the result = 2.39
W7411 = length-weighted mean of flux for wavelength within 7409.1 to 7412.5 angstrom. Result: 2.46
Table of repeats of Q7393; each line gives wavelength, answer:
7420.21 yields 2.56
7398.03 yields 3.03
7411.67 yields 2.53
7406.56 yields 2.46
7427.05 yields 2.88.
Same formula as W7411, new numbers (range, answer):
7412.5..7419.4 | 2.57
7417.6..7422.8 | 2.62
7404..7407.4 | 2.5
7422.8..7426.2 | 2.76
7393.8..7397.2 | 2.72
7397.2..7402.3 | 2.73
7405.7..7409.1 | 2.69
